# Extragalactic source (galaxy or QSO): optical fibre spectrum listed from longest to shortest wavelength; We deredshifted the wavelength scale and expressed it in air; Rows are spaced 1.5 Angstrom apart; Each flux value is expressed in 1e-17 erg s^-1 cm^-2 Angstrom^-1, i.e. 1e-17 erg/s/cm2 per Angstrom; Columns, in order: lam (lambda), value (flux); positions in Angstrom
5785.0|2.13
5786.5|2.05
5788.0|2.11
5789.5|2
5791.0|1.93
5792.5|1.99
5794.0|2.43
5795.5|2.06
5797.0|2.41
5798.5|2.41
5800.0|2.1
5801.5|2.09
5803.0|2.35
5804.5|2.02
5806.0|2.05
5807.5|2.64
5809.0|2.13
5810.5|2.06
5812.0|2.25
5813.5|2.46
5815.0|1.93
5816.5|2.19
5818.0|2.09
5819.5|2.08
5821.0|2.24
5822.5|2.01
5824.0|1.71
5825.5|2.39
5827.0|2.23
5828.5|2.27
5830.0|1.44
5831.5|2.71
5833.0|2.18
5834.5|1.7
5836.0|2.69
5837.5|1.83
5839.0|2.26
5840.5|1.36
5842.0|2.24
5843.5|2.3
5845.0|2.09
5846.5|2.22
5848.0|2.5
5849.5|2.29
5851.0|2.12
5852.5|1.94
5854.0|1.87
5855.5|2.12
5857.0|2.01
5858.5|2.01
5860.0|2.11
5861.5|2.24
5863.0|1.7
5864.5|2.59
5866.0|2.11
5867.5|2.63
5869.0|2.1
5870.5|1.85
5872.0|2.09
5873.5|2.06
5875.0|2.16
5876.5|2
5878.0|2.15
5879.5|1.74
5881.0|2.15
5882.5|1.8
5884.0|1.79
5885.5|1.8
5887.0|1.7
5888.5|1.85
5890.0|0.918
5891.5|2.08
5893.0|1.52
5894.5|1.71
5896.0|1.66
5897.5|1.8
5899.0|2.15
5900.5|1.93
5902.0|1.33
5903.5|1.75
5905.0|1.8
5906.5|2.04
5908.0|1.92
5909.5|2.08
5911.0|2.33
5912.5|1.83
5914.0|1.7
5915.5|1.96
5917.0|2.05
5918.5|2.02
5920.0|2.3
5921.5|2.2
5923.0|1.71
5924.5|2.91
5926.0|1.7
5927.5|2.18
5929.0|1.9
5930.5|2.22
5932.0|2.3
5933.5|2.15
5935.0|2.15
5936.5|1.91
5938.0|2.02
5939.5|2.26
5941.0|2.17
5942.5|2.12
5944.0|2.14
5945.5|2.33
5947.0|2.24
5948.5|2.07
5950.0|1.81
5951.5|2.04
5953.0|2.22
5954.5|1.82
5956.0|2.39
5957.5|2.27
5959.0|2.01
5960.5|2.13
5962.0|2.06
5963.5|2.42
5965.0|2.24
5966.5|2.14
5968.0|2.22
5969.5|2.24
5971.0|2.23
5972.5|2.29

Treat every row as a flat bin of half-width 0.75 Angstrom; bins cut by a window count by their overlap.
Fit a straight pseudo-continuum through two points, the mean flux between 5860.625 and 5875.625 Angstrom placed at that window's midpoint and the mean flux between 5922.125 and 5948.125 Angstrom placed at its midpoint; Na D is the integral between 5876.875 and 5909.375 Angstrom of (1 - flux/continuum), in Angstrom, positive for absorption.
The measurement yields 5.3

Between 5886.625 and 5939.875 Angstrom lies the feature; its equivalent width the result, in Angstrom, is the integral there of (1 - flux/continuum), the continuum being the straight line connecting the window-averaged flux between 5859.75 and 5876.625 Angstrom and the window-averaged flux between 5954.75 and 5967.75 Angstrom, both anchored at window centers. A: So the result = 5.5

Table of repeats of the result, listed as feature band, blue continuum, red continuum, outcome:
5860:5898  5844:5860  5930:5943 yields 3.5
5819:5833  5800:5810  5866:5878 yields 0.3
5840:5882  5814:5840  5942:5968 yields 0.4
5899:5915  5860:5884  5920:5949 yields 1.8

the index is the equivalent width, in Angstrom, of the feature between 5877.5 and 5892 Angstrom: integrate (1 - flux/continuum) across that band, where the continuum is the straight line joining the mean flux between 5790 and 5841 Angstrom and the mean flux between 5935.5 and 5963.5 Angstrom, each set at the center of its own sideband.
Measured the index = 2.3 Angstrom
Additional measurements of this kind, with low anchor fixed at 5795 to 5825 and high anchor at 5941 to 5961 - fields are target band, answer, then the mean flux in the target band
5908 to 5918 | 0.70 Angstrom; 1.99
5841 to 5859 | 0.18 Angstrom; 2.13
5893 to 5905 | 2.19 Angstrom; 1.75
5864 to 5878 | -0.13 Angstrom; 2.17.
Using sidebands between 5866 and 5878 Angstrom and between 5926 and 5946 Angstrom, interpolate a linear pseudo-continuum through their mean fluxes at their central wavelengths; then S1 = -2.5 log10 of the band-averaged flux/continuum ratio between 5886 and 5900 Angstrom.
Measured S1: 0.233 mag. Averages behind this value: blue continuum 2.13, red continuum 2.12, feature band 1.72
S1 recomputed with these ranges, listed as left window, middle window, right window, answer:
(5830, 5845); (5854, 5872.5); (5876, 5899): -0.10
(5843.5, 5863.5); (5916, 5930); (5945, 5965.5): 0.01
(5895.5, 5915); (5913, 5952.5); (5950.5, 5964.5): -0.04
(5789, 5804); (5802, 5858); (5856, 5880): 0.00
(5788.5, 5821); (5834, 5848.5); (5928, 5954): 0.02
